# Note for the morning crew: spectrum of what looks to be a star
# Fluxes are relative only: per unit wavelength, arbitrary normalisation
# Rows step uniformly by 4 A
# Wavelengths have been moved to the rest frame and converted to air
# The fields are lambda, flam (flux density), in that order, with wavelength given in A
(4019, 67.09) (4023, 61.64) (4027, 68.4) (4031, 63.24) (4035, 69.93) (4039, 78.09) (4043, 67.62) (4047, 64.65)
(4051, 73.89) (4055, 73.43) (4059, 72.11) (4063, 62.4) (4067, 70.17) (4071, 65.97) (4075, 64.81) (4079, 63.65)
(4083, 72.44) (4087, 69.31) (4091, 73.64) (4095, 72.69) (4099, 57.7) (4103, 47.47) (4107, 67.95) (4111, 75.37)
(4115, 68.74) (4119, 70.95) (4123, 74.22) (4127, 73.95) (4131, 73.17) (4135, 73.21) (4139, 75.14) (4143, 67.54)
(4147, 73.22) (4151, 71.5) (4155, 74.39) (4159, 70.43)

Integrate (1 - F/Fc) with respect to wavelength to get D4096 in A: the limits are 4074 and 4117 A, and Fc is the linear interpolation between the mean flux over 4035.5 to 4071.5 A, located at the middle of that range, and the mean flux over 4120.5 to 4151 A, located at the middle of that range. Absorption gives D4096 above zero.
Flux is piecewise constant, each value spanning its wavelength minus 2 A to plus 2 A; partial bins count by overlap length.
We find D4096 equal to 2.8 A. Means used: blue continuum 70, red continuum 72.8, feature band 66.8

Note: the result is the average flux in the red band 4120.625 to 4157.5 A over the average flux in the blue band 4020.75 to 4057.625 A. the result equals 1.06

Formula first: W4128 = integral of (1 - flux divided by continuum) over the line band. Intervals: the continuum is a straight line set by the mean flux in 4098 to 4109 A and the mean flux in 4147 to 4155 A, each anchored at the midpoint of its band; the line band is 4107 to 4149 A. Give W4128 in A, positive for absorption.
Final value -4.60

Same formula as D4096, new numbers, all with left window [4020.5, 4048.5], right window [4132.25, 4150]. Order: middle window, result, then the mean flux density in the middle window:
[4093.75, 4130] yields 1.7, 67.7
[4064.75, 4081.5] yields 0.7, 66.3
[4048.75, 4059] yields -0.7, 73.1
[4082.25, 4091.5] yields -0.2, 71.4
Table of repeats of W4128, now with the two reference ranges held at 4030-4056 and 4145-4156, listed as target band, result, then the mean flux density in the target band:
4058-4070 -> 0.5 A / 67.7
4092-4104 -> 1.7 A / 61.5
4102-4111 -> 1.1 A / 62.8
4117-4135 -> -0.2 A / 73.1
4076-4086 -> 0.5 A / 67.8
